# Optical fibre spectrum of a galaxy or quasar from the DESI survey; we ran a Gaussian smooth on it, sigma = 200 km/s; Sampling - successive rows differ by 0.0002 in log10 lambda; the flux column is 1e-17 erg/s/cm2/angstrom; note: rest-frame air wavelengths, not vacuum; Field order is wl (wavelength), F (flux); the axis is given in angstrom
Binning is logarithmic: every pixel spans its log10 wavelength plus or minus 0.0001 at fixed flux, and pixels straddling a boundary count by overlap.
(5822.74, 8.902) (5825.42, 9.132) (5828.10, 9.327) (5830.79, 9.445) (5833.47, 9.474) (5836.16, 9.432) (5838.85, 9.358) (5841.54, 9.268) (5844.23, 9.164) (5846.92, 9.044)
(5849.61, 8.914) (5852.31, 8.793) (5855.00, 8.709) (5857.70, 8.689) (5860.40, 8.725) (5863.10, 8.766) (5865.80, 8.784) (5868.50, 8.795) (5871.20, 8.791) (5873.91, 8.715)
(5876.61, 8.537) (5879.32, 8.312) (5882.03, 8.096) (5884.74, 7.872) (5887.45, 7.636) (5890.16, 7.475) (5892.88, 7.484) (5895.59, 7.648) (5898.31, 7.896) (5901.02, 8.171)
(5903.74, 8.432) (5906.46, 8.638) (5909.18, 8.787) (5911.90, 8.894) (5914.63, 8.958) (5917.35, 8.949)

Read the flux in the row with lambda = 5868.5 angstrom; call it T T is 8.795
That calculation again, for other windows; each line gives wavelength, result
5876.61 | 8.537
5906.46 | 8.638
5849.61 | 8.914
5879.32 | 8.312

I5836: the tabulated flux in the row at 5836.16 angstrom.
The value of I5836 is 9.432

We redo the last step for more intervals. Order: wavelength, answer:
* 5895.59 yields 7.648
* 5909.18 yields 8.787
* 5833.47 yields 9.474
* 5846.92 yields 9.044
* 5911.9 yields 8.894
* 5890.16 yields 7.475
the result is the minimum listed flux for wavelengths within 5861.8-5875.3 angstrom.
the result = 8.715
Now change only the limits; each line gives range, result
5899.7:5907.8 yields 8.171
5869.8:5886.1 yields 7.872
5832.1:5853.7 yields 8.793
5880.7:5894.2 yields 7.475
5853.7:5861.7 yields 8.689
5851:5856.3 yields 8.709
